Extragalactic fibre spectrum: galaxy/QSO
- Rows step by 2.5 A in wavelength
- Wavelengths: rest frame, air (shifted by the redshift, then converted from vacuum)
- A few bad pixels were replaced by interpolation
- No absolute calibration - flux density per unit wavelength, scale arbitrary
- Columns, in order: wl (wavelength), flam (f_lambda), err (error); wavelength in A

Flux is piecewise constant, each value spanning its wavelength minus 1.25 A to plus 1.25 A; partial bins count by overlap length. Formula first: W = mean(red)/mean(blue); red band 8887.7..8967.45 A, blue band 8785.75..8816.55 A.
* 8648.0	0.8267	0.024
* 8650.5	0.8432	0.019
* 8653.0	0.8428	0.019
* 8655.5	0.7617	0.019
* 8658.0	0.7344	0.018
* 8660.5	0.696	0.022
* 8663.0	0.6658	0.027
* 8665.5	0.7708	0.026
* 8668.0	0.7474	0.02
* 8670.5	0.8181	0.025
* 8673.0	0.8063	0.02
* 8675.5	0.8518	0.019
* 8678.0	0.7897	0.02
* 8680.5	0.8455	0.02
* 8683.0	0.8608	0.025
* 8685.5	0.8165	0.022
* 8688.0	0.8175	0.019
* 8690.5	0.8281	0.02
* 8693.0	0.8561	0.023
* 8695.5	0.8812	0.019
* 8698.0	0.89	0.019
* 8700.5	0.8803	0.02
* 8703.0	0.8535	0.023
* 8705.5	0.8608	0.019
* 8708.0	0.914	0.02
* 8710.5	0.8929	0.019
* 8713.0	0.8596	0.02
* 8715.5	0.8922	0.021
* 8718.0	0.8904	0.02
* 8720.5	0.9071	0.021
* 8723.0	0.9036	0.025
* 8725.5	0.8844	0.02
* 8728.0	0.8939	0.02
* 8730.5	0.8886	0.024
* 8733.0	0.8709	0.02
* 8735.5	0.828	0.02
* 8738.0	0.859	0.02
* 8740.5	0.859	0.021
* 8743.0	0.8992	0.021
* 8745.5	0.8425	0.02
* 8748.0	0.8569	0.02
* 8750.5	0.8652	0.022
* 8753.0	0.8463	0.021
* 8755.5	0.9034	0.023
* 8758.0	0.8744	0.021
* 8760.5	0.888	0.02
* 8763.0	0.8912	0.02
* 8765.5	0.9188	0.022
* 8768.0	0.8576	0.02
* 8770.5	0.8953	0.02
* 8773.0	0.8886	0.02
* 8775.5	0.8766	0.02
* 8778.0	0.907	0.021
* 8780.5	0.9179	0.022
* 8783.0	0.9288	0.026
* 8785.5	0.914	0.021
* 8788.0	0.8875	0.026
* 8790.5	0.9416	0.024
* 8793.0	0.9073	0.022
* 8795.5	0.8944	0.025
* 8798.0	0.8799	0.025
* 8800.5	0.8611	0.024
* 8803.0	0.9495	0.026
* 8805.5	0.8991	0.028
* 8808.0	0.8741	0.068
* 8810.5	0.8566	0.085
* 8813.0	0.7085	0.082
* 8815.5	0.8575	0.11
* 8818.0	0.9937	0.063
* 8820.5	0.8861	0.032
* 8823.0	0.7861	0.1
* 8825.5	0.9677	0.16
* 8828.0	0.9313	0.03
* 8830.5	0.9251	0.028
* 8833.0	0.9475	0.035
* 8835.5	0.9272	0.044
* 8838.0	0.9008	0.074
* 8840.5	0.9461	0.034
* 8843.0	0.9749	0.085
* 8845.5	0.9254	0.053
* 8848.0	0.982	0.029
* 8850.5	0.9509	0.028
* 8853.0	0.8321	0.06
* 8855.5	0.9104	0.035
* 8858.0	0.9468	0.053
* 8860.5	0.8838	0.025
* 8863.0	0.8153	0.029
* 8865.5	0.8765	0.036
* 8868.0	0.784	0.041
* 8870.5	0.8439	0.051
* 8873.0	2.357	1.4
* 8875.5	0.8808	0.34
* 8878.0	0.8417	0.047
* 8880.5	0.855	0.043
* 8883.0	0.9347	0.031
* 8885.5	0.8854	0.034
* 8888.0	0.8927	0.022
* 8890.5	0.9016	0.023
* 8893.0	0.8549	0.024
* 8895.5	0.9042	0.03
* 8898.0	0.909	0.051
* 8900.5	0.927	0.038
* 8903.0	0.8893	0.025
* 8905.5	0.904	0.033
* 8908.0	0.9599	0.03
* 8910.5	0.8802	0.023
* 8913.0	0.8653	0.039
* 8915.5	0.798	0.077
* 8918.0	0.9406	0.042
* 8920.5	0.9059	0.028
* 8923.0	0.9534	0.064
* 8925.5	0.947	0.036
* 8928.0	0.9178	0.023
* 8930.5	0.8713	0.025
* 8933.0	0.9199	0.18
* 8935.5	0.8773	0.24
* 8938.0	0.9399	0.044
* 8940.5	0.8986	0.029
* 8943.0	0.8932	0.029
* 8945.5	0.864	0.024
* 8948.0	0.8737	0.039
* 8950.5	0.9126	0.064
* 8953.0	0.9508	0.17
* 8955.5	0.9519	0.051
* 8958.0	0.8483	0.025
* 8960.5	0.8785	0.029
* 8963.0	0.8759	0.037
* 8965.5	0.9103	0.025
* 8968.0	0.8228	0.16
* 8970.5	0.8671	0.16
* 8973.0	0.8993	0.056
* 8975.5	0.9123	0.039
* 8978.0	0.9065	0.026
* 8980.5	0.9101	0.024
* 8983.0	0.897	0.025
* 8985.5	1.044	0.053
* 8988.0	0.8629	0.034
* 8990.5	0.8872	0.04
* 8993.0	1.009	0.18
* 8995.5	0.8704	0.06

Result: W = 1.0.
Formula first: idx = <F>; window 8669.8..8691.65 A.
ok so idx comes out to 0.826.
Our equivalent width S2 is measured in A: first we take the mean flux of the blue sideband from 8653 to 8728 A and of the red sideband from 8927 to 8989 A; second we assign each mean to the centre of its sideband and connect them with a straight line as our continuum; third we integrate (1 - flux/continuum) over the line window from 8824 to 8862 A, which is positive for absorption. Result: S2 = -2.5 A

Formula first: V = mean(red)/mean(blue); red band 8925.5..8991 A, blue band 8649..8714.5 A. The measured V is 1.09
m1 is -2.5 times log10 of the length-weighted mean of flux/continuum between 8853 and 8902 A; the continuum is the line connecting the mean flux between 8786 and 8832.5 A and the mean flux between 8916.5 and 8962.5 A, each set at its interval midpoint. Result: -0.06 mag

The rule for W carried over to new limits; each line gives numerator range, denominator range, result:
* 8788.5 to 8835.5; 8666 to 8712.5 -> 1.06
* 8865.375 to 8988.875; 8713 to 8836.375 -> 1.04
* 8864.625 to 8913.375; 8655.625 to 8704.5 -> 1.18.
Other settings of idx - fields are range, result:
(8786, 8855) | 0.904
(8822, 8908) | 0.942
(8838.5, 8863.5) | 0.919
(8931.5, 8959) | 0.903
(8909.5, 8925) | 0.893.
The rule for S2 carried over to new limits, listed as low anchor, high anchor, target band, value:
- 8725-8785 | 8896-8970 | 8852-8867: 0.3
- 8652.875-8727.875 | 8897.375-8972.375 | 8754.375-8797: -2.1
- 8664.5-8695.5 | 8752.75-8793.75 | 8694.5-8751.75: -1.4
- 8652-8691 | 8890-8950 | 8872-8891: -3.8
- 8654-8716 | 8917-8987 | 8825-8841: -1.2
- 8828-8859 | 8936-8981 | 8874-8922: 0.8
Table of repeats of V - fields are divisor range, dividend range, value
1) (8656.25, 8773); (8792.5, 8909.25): 1.09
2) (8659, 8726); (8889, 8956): 1.08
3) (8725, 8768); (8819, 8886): 1.09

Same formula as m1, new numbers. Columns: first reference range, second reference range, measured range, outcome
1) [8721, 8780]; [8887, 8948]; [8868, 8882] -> -0.24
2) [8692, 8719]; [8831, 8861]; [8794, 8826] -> 0.05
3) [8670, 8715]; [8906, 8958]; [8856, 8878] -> -0.16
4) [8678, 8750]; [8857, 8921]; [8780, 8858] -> 0.01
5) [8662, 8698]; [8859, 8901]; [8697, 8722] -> -0.06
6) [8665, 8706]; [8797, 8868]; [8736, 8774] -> -0.01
